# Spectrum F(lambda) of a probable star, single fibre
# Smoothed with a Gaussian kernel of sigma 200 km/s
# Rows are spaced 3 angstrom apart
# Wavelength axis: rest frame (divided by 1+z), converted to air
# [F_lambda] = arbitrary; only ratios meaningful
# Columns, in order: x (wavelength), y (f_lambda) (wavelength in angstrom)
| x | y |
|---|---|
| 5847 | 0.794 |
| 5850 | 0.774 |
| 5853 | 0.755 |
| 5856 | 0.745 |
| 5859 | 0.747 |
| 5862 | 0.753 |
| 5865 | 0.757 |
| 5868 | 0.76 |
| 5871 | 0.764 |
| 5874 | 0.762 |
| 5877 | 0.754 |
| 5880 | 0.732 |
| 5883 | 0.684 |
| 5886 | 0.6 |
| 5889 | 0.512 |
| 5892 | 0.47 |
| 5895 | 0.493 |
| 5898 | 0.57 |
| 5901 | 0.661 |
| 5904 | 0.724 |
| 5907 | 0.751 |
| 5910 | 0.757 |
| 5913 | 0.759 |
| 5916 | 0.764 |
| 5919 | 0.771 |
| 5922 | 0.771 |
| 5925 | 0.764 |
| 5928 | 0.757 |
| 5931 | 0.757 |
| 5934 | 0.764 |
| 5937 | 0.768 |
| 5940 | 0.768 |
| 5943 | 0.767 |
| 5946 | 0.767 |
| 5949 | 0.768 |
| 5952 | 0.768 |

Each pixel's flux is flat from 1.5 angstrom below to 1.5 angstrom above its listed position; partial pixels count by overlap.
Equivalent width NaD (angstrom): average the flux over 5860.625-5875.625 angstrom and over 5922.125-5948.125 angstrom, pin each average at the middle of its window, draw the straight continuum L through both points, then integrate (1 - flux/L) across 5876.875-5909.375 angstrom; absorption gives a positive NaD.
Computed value 5.6 angstrom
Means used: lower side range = 0.759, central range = 0.63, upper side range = 0.764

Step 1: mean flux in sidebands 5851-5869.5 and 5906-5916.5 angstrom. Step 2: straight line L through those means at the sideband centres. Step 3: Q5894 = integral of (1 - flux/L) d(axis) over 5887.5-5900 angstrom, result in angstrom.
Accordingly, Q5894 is 3.9 angstrom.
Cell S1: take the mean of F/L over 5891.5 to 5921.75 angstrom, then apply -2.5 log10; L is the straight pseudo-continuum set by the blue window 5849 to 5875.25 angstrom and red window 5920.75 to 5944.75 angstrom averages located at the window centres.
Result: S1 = 0.12 mag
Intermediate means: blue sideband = 0.757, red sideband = 0.764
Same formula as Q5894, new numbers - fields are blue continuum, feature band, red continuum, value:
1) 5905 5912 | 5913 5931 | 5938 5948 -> -0.1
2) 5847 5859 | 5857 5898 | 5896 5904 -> 1.3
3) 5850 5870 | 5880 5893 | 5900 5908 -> 2.5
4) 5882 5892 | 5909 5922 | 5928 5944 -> -1.5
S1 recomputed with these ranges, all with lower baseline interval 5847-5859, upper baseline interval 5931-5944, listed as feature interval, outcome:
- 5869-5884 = 0.030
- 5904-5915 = 0.018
